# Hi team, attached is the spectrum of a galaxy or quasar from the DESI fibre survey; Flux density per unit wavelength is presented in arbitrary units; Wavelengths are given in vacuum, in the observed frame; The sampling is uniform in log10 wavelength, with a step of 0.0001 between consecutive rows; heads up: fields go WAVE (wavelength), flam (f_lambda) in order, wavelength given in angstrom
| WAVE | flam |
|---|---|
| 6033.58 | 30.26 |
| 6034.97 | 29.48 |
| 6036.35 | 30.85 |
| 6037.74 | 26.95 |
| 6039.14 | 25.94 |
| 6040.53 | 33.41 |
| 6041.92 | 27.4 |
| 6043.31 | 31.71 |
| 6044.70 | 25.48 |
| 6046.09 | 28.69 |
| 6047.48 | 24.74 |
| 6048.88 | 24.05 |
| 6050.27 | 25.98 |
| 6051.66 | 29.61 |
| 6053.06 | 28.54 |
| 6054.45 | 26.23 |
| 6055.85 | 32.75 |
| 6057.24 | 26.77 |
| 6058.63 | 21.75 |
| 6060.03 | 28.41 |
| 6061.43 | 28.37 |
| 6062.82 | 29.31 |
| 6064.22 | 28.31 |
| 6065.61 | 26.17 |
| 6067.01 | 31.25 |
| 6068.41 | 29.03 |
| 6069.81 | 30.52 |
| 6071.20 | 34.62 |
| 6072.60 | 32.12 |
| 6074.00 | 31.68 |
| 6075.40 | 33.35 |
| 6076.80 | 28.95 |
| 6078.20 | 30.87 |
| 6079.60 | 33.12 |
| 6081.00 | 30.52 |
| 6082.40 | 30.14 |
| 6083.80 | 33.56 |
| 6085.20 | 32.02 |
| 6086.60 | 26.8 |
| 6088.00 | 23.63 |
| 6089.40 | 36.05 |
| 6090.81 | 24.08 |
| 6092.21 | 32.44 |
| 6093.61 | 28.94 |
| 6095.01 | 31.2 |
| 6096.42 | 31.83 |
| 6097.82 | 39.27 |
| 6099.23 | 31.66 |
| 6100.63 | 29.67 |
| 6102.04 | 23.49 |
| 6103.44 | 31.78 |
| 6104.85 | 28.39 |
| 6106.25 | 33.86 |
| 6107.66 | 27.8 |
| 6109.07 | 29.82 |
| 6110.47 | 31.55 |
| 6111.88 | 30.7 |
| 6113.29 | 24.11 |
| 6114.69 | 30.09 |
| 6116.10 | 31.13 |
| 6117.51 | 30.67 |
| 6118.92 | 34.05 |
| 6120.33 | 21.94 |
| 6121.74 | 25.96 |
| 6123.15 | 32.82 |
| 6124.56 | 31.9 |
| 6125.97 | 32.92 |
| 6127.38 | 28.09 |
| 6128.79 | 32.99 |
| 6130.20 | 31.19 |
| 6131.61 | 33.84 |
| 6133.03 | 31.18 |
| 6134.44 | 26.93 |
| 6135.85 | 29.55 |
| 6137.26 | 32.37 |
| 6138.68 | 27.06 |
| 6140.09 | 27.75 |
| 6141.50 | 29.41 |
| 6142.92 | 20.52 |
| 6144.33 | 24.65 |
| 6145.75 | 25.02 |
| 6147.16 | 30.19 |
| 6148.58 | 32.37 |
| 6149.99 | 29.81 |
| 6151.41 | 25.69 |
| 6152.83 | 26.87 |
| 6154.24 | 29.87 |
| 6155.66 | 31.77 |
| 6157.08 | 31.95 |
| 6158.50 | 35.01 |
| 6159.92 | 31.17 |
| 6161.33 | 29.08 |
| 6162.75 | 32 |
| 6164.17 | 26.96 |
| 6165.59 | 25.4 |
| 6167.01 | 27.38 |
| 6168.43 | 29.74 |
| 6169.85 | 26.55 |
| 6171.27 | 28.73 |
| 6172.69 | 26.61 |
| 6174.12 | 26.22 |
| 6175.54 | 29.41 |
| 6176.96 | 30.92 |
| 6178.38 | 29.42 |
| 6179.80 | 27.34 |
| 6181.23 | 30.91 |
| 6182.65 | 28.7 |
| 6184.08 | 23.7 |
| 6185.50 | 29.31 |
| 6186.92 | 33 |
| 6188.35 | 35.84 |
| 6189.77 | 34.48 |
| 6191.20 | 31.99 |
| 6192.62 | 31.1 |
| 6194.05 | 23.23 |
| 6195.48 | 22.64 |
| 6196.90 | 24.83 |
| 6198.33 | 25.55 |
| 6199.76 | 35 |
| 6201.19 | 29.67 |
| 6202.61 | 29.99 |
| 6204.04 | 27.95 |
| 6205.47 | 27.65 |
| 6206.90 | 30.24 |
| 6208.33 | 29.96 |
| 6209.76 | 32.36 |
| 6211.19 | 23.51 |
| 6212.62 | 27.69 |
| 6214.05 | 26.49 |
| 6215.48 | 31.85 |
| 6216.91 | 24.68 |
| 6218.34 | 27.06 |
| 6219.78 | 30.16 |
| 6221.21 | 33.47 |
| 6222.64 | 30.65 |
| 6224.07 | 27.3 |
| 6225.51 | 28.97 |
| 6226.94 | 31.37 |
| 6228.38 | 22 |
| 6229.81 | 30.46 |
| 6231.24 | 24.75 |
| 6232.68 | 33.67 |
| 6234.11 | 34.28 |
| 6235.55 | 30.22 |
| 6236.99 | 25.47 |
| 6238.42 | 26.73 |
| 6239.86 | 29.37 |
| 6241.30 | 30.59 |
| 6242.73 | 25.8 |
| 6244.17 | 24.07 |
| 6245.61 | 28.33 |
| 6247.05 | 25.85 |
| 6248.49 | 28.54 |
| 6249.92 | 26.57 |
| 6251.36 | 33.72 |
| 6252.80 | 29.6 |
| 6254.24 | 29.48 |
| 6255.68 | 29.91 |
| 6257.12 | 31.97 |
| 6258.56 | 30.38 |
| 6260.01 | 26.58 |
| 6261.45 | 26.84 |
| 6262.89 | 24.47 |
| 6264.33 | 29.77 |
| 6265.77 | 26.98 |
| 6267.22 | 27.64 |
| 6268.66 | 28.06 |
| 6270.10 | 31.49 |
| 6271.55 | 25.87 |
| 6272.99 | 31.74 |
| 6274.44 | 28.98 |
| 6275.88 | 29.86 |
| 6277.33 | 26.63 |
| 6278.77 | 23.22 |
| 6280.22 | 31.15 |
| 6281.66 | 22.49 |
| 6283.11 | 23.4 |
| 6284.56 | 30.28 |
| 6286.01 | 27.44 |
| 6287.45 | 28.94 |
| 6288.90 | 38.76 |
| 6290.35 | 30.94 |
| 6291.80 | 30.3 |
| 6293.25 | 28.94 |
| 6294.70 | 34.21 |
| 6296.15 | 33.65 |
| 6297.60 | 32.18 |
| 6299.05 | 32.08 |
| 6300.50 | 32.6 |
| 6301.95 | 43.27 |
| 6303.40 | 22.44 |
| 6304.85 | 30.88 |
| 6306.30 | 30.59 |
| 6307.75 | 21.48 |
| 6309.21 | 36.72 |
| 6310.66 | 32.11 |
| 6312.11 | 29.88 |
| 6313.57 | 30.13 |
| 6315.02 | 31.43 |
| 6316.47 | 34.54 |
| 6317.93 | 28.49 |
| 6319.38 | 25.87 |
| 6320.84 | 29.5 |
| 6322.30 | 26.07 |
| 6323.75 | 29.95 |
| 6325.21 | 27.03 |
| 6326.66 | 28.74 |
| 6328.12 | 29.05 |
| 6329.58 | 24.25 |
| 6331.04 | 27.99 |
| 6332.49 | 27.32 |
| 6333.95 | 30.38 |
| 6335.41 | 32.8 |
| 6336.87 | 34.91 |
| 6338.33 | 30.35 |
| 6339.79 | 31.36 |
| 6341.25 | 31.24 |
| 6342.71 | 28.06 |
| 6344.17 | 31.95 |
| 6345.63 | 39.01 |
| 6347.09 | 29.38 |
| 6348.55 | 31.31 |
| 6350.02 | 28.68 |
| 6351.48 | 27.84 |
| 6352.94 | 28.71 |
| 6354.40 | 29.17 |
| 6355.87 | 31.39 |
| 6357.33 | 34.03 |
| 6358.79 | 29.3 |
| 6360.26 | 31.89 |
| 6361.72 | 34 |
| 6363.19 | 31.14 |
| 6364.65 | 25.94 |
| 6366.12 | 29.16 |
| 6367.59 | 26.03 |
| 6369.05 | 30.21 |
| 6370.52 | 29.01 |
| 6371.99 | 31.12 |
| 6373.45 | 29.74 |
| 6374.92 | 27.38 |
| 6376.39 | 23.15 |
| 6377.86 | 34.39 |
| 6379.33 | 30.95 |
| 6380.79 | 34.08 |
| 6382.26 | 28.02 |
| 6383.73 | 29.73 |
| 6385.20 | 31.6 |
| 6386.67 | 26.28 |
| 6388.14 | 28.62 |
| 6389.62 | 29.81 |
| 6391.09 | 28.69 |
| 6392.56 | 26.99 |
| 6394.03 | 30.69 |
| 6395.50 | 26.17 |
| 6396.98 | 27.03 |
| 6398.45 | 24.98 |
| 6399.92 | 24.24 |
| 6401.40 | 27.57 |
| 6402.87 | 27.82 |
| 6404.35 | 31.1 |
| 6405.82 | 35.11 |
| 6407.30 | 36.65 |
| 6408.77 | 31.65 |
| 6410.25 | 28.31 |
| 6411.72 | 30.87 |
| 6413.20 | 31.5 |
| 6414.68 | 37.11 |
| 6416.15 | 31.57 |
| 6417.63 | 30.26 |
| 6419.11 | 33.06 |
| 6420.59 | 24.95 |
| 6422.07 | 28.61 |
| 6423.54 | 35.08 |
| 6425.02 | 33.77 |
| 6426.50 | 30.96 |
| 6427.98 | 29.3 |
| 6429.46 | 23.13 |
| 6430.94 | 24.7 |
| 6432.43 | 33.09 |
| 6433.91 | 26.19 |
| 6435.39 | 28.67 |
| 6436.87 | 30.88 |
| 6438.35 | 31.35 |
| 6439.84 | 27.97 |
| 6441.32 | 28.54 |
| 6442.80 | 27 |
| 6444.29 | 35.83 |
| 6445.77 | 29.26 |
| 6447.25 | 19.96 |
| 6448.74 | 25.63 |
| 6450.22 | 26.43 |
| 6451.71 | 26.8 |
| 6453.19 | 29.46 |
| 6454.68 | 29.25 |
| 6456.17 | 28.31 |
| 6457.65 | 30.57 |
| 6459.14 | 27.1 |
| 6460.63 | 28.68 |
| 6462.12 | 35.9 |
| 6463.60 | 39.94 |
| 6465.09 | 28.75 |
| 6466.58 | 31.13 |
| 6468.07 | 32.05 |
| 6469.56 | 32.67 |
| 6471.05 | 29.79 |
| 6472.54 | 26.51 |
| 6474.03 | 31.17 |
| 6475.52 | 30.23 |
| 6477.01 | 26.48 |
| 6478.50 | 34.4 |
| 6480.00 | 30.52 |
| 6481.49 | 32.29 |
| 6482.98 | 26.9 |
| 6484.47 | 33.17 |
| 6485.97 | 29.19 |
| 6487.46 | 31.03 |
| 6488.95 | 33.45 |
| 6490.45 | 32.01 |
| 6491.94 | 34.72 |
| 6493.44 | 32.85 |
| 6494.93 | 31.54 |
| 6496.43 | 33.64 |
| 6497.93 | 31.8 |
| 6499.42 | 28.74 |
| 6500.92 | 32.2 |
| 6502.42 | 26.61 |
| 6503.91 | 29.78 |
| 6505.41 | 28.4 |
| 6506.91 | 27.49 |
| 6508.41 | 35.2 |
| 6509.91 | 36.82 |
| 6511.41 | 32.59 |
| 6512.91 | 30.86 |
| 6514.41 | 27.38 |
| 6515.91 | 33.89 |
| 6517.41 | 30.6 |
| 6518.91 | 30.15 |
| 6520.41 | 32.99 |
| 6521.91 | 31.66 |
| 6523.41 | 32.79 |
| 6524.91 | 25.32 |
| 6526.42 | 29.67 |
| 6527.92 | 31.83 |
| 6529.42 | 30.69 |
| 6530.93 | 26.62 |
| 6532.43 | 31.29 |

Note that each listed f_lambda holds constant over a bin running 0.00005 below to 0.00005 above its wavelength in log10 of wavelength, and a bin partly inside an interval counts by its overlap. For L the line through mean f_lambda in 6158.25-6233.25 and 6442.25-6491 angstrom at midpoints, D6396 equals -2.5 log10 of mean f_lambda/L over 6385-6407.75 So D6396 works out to 0.036 mag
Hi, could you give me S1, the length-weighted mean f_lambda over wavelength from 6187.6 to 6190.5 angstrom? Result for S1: 35.1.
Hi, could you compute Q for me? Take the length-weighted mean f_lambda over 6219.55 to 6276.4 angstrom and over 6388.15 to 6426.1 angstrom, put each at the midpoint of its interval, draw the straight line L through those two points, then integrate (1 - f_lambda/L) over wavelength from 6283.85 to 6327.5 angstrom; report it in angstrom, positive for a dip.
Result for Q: -2.05 angstrom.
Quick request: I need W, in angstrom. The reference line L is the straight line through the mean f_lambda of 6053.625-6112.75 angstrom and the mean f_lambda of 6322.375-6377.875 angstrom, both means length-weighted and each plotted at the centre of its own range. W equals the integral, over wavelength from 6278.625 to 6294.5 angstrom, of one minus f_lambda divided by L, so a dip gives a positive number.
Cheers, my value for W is 0.42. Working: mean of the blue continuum 30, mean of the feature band 29.1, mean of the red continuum 29.8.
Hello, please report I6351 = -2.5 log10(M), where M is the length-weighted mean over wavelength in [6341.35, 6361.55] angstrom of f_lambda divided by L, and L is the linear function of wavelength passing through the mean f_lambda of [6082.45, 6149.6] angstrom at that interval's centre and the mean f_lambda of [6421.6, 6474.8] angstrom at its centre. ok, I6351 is -0.047 mag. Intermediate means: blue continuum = 29.7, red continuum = 29.6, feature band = 30.9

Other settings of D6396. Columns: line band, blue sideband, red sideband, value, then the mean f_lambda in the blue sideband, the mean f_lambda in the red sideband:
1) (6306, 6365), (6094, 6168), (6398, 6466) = -0.01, 29.7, 29.8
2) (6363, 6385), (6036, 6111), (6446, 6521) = 0.03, 29.5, 30.5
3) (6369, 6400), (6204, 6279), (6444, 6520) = 0.03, 28.6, 30.6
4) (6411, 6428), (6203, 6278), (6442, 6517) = -0.05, 28.6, 30.5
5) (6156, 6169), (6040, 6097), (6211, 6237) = -0.03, 29.4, 28.8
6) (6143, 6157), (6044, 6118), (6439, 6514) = 0.05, 29.5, 30.4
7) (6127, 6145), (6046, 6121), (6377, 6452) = 0.02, 29.6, 29.5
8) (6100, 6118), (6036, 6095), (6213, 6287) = -0.02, 29.2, 28.4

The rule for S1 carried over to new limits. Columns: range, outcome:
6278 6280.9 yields 27.1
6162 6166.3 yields 28.1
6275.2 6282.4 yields 26.6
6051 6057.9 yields 28.8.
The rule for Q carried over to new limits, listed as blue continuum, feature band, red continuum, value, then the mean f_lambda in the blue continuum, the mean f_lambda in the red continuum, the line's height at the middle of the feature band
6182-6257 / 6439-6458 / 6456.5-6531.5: 1.62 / 28.9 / 31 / 30.7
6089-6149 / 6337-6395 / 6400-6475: -0.21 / 29.7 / 30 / 29.9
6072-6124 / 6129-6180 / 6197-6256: 1.14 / 30.3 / 28.8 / 29.6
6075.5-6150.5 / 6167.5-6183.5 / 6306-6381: 0.72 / 29.9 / 30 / 29.9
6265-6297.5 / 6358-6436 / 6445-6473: -0.83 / 29.2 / 29.4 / 29.3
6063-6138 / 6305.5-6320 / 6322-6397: -0.16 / 30.4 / 29.7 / 29.8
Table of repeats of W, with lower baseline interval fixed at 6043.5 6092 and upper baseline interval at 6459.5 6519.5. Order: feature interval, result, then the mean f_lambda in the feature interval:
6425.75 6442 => 1.2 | 28.6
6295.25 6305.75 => -0.7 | 32.5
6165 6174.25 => 0.7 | 27.3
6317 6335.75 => 1.4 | 28.2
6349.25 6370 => 0.5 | 29.8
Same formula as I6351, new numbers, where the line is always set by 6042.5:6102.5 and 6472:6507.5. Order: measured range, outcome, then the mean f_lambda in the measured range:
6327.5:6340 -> 0.02 mag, 29.8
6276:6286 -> 0.14 mag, 26.5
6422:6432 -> 0.03 mag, 29.5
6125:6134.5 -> -0.06 mag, 31.3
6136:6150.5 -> 0.07 mag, 28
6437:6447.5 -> 0.05 mag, 29.1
